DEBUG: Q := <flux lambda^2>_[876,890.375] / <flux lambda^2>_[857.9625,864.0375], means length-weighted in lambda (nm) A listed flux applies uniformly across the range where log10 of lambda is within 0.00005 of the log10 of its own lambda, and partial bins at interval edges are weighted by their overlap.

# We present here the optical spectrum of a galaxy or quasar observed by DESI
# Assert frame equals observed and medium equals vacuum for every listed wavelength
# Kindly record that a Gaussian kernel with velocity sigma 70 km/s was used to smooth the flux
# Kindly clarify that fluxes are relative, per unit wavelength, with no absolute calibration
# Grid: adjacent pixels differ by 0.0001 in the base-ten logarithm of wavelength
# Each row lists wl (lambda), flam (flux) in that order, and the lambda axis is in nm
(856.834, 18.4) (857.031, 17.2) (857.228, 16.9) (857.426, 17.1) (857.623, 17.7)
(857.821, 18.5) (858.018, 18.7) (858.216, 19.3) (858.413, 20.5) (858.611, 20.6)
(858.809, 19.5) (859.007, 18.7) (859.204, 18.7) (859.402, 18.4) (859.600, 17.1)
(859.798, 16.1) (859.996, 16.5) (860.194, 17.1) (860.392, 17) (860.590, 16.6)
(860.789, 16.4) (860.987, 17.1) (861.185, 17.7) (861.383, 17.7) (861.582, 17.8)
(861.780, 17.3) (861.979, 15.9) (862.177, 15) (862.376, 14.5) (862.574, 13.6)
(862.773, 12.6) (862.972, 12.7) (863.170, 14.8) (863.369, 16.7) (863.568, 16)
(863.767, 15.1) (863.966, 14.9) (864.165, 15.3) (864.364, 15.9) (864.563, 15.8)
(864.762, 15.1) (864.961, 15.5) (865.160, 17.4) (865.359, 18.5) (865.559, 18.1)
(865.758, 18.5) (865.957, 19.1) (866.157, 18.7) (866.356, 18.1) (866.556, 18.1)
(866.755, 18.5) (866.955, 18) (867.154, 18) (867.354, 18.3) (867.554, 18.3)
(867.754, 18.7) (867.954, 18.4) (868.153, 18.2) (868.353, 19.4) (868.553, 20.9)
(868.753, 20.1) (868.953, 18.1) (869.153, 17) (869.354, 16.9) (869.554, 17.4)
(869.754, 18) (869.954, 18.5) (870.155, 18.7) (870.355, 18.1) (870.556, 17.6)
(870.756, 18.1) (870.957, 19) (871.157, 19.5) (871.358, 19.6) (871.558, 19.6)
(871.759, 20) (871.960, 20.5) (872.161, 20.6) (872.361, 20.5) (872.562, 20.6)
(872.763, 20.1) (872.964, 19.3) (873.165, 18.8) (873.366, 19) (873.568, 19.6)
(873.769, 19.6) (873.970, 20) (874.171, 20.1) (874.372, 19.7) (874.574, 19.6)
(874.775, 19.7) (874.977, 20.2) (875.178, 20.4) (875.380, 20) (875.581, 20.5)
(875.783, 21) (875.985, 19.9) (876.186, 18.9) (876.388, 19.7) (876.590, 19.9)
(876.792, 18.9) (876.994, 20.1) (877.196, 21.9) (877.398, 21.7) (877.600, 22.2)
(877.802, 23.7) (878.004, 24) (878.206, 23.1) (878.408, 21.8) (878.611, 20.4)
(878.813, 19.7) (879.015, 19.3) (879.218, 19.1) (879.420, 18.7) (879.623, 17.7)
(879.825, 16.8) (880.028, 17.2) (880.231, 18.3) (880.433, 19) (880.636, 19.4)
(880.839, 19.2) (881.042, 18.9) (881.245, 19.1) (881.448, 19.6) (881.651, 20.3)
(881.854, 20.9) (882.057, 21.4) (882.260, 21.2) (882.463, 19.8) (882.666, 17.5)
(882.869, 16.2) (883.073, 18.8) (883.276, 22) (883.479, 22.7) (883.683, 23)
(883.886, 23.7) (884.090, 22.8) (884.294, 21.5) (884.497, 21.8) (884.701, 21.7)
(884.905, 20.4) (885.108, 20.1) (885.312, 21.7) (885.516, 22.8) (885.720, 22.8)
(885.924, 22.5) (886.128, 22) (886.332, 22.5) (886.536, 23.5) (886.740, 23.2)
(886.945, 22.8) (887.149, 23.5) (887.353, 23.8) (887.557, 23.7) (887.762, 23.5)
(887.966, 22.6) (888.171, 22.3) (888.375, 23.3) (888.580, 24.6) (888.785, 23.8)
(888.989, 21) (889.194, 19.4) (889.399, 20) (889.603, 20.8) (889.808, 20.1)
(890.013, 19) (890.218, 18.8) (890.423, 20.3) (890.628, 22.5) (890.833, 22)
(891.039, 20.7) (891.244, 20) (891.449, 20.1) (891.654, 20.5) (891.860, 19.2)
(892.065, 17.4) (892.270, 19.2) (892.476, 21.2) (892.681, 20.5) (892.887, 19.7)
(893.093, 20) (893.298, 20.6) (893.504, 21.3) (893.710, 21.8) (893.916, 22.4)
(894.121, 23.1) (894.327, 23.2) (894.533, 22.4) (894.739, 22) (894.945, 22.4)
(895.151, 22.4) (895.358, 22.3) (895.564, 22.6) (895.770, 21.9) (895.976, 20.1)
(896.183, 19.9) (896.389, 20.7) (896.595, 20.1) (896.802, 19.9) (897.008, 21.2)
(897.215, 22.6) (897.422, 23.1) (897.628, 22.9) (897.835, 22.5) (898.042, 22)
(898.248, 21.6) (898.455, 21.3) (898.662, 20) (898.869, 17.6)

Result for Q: 1.32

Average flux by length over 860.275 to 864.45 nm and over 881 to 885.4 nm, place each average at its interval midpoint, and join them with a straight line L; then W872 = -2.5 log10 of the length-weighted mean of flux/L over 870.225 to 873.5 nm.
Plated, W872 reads -0.082 mag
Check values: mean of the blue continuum 15.7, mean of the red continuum 20.7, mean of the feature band 19.4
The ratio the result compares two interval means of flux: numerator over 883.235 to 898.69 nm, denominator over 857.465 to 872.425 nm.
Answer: 1.22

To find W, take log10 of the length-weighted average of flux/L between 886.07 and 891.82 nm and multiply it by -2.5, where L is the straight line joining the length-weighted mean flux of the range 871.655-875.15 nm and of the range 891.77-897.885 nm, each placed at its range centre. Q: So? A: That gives -0.04 mag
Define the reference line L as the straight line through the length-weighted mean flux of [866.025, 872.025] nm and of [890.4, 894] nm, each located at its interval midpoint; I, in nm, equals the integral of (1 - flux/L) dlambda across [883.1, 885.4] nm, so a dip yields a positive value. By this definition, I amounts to -0.23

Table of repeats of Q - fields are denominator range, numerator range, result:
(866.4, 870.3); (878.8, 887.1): 1.16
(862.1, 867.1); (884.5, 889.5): 1.45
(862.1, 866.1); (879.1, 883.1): 1.25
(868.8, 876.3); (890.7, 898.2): 1.15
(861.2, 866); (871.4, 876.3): 1.28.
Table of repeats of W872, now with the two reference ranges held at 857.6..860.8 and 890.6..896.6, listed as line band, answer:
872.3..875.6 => -0.025 mag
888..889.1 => -0.115 mag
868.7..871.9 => 0.033 mag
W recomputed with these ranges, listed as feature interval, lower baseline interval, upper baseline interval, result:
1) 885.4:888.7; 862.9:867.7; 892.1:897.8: -0.14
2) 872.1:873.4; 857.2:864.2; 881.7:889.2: -0.03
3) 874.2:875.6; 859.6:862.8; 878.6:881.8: -0.10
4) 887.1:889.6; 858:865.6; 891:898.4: -0.11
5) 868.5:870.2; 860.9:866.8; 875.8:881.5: -0.04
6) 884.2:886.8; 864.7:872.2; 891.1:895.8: -0.09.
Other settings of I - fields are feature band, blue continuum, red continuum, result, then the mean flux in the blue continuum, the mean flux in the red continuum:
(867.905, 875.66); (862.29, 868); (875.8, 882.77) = -0.452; 16.7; 20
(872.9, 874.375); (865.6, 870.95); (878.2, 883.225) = -0.058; 18.4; 19.3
